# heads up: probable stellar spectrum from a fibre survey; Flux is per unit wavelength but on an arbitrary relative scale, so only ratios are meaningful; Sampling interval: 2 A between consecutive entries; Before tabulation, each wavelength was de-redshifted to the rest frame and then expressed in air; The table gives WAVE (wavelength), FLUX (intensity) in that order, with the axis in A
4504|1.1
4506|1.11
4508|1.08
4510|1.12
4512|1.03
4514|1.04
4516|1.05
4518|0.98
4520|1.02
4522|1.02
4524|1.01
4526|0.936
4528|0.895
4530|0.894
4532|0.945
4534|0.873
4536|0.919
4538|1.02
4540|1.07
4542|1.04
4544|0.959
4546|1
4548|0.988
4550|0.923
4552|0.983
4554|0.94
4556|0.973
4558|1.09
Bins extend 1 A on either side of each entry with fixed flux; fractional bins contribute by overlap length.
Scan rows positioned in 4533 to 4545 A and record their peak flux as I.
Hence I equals 1.07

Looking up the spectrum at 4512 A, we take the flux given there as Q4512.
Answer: 1.03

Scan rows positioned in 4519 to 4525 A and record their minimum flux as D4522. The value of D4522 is 1.01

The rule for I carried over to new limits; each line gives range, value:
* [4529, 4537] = 0.945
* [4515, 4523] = 1.05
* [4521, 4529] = 1.02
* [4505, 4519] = 1.12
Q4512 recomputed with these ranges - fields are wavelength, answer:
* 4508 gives 1.08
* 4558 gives 1.09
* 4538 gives 1.02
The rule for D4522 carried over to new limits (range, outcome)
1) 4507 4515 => 1.03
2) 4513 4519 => 0.98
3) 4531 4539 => 0.873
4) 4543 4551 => 0.923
